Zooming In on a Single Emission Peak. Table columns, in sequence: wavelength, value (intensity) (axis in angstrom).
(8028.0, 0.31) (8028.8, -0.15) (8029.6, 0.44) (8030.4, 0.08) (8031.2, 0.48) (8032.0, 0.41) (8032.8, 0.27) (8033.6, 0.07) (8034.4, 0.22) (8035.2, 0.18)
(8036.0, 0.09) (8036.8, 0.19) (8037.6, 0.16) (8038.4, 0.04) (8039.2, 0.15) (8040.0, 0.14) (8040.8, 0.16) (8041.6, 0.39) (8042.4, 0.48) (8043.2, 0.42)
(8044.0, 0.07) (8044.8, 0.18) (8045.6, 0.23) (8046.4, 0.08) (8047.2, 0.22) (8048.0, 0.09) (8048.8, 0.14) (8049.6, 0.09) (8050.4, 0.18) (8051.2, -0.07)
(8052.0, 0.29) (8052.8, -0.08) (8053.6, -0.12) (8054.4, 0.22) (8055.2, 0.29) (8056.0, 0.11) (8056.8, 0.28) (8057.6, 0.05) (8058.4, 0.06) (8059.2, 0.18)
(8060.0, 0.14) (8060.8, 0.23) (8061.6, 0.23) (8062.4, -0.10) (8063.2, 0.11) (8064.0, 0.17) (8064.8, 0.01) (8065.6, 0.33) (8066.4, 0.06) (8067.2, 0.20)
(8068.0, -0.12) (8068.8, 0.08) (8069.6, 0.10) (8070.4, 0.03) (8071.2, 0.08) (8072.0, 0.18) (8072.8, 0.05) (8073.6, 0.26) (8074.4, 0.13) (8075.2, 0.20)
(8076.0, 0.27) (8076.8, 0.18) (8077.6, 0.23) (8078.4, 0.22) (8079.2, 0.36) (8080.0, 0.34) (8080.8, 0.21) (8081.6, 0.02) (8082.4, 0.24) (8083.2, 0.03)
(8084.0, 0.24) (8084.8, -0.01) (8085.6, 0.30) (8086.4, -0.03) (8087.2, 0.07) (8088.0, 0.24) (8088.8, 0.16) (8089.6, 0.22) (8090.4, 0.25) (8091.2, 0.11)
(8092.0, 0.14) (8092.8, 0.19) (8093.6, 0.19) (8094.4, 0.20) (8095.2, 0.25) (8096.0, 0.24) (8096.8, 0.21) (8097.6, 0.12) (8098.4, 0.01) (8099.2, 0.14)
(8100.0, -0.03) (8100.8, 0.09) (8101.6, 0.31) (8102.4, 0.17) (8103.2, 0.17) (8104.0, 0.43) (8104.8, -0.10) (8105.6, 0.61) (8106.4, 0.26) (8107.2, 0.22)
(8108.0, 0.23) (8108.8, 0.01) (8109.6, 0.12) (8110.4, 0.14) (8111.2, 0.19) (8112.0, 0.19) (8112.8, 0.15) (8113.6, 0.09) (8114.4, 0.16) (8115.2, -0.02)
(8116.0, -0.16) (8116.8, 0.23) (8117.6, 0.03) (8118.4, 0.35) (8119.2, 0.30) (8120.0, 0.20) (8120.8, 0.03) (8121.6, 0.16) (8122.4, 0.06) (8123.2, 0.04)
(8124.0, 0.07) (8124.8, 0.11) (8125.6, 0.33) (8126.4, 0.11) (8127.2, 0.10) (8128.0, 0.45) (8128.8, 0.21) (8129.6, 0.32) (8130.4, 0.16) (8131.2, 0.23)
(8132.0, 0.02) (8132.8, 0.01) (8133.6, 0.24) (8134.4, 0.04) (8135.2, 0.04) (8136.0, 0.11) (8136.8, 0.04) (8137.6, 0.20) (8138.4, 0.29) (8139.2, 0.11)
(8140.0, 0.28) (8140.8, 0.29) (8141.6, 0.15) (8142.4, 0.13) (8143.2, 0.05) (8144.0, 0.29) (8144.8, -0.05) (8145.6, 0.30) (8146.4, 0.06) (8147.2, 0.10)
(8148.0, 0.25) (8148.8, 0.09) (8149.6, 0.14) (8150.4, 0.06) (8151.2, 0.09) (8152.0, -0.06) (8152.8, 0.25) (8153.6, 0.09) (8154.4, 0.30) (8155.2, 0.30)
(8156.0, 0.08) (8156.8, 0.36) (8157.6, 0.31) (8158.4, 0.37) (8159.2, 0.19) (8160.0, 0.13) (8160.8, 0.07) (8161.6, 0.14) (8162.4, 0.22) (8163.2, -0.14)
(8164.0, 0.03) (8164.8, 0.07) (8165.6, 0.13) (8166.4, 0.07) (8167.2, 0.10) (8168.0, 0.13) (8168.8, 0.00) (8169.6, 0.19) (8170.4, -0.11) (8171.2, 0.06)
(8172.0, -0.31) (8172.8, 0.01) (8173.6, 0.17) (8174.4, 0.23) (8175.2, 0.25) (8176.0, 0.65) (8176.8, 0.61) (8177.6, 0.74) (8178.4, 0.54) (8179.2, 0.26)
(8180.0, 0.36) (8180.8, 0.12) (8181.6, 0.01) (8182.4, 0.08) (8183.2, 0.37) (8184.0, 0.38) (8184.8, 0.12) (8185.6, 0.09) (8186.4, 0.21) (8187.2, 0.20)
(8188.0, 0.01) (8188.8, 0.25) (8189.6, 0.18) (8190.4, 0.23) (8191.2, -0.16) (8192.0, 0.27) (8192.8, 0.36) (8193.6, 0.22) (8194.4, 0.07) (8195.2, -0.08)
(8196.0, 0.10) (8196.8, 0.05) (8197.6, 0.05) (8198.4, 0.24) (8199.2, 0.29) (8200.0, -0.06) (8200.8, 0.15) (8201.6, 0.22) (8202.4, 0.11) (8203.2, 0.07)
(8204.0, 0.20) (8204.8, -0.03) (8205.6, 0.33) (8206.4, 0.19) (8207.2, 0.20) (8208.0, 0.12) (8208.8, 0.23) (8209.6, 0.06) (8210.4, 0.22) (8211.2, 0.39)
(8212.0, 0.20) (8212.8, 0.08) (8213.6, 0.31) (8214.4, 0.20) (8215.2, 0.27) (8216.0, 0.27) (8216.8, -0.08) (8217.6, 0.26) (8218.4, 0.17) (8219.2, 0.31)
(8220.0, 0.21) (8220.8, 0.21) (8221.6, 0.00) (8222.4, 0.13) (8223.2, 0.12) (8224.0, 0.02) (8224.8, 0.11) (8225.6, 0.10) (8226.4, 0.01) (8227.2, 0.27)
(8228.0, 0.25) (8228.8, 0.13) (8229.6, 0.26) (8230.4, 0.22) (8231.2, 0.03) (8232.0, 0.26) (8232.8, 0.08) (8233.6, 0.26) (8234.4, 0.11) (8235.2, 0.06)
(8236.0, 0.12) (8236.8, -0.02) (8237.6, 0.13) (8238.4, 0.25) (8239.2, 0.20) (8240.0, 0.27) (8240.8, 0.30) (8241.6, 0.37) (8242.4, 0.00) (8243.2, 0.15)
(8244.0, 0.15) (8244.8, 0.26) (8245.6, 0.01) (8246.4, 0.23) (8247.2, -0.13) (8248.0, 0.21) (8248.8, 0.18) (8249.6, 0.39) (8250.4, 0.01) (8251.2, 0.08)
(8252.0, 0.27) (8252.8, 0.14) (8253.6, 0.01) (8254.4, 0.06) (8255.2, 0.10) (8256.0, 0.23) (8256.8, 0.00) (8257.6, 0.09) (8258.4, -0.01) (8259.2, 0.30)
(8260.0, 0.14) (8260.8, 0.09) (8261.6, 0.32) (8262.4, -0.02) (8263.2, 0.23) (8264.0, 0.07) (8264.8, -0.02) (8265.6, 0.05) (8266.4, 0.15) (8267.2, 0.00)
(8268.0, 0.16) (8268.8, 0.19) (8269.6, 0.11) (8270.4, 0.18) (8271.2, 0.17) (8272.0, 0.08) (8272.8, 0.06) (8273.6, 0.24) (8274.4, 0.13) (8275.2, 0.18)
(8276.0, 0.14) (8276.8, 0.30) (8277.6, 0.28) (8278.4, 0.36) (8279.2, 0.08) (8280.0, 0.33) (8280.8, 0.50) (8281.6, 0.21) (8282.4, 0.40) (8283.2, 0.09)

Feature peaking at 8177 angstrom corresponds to H-gamma 4340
